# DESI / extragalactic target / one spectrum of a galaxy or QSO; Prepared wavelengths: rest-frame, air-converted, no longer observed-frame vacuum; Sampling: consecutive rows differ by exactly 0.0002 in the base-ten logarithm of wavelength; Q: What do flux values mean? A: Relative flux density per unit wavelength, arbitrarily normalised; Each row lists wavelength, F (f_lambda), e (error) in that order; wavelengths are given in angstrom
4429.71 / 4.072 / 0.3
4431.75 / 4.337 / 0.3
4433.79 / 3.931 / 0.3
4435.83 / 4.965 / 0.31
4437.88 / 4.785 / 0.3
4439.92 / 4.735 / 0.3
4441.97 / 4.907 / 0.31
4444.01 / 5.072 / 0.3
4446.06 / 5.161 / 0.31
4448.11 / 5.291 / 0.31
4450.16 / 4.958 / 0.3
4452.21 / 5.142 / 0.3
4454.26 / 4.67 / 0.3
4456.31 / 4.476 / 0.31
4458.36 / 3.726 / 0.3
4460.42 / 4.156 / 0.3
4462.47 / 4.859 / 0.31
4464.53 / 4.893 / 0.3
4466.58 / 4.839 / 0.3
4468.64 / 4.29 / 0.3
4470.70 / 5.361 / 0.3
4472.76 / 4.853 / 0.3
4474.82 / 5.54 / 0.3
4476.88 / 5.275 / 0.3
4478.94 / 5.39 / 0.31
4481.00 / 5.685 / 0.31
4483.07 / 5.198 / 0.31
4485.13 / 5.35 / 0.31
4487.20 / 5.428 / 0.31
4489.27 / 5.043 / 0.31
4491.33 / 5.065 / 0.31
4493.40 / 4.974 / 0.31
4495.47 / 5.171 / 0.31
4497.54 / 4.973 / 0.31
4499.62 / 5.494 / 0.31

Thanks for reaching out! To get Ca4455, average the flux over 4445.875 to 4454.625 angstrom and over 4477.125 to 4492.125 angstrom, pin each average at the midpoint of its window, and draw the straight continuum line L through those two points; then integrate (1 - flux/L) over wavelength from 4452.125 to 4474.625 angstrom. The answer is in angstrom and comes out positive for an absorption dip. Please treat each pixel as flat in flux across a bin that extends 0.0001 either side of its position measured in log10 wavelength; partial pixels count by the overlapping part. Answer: 2.1 angstrom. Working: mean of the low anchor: 5.06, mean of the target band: 4.67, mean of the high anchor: 5.31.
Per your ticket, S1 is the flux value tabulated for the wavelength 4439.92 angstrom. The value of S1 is 4.735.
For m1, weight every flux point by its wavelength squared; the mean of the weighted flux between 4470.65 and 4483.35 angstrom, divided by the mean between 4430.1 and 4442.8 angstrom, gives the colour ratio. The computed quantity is 1.19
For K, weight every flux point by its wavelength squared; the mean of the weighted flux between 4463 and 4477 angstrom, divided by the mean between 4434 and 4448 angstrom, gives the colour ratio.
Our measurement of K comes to 1.03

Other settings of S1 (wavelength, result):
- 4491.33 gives 5.065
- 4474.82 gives 5.54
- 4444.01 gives 5.072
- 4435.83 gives 4.965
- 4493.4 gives 4.974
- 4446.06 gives 5.161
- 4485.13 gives 5.35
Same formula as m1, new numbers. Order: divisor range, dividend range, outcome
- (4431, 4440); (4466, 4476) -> 1.12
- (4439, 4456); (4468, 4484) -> 1.06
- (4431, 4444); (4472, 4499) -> 1.15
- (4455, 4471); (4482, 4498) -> 1.15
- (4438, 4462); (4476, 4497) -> 1.12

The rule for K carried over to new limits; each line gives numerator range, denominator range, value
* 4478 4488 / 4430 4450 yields 1.15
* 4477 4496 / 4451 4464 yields 1.18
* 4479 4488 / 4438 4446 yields 1.12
